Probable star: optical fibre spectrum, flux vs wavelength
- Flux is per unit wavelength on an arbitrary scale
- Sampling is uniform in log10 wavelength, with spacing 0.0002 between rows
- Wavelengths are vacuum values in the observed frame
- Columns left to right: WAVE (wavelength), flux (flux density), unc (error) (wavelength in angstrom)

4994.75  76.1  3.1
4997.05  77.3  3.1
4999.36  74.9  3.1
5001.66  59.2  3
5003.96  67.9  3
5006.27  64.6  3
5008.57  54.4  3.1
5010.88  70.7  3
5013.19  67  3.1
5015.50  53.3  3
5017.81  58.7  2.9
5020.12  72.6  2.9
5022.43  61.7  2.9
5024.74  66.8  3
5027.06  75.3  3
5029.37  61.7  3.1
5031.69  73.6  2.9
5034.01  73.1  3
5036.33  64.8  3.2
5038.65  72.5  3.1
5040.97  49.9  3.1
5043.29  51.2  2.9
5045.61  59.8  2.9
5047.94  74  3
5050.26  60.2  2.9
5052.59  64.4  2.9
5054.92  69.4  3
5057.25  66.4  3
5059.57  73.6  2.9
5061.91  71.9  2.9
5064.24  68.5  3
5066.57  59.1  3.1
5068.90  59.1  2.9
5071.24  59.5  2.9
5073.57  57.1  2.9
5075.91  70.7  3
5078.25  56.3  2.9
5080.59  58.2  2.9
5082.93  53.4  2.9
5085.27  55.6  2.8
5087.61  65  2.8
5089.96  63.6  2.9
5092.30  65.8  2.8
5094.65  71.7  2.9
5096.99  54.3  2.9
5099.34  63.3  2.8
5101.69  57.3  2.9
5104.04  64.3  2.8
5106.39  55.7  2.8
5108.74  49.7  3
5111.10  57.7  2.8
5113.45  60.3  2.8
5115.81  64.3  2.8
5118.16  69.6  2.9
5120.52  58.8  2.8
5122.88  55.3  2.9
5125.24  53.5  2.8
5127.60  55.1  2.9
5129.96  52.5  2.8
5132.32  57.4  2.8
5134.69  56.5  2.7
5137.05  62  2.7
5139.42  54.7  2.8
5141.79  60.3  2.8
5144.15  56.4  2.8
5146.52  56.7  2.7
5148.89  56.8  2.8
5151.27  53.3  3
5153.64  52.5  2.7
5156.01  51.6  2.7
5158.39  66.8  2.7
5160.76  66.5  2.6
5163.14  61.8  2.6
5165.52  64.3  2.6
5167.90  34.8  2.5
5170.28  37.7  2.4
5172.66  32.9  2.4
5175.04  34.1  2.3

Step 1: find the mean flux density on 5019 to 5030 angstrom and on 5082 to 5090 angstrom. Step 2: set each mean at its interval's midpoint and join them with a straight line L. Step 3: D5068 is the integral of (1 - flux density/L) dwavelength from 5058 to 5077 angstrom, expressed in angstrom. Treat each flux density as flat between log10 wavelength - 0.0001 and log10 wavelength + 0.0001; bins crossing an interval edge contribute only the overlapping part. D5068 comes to -1.0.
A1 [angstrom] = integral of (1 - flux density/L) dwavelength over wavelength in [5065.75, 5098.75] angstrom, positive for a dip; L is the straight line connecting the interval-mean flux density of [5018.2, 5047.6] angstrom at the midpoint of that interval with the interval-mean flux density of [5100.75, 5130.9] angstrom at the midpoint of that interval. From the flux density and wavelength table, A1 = 0.12 angstrom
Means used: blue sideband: 65.3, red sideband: 58.1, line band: 60.7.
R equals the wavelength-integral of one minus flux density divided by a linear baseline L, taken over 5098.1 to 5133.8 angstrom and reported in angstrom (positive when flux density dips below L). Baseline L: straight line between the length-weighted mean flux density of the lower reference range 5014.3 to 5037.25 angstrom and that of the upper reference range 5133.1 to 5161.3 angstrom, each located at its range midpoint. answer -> 0.9 angstrom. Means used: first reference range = 66.2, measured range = 58.3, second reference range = 57.6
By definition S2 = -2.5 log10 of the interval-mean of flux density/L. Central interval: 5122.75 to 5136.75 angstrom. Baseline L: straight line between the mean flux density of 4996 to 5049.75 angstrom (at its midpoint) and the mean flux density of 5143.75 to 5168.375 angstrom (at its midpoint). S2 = 0.06 mag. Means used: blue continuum 65.3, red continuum 57.1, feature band 55.5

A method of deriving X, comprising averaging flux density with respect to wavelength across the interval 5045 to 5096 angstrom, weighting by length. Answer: 63.8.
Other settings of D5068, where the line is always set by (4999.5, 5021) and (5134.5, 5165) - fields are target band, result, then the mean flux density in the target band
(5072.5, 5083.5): 0.3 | 59.4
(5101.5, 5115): 0.5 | 57.7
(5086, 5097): -0.8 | 64.8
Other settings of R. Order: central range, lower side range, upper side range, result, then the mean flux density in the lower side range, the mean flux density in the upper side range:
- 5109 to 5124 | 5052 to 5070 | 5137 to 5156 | -0.16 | 66.7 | 56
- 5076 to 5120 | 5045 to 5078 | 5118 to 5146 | 0.29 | 65.1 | 57.2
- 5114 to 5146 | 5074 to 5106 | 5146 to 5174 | -1.01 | 61.2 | 52.8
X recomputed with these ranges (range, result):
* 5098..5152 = 57.9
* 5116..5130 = 58.4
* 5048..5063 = 68.1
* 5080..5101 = 61.2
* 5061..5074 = 62.7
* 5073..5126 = 60.1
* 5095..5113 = 58.2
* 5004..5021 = 63.2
